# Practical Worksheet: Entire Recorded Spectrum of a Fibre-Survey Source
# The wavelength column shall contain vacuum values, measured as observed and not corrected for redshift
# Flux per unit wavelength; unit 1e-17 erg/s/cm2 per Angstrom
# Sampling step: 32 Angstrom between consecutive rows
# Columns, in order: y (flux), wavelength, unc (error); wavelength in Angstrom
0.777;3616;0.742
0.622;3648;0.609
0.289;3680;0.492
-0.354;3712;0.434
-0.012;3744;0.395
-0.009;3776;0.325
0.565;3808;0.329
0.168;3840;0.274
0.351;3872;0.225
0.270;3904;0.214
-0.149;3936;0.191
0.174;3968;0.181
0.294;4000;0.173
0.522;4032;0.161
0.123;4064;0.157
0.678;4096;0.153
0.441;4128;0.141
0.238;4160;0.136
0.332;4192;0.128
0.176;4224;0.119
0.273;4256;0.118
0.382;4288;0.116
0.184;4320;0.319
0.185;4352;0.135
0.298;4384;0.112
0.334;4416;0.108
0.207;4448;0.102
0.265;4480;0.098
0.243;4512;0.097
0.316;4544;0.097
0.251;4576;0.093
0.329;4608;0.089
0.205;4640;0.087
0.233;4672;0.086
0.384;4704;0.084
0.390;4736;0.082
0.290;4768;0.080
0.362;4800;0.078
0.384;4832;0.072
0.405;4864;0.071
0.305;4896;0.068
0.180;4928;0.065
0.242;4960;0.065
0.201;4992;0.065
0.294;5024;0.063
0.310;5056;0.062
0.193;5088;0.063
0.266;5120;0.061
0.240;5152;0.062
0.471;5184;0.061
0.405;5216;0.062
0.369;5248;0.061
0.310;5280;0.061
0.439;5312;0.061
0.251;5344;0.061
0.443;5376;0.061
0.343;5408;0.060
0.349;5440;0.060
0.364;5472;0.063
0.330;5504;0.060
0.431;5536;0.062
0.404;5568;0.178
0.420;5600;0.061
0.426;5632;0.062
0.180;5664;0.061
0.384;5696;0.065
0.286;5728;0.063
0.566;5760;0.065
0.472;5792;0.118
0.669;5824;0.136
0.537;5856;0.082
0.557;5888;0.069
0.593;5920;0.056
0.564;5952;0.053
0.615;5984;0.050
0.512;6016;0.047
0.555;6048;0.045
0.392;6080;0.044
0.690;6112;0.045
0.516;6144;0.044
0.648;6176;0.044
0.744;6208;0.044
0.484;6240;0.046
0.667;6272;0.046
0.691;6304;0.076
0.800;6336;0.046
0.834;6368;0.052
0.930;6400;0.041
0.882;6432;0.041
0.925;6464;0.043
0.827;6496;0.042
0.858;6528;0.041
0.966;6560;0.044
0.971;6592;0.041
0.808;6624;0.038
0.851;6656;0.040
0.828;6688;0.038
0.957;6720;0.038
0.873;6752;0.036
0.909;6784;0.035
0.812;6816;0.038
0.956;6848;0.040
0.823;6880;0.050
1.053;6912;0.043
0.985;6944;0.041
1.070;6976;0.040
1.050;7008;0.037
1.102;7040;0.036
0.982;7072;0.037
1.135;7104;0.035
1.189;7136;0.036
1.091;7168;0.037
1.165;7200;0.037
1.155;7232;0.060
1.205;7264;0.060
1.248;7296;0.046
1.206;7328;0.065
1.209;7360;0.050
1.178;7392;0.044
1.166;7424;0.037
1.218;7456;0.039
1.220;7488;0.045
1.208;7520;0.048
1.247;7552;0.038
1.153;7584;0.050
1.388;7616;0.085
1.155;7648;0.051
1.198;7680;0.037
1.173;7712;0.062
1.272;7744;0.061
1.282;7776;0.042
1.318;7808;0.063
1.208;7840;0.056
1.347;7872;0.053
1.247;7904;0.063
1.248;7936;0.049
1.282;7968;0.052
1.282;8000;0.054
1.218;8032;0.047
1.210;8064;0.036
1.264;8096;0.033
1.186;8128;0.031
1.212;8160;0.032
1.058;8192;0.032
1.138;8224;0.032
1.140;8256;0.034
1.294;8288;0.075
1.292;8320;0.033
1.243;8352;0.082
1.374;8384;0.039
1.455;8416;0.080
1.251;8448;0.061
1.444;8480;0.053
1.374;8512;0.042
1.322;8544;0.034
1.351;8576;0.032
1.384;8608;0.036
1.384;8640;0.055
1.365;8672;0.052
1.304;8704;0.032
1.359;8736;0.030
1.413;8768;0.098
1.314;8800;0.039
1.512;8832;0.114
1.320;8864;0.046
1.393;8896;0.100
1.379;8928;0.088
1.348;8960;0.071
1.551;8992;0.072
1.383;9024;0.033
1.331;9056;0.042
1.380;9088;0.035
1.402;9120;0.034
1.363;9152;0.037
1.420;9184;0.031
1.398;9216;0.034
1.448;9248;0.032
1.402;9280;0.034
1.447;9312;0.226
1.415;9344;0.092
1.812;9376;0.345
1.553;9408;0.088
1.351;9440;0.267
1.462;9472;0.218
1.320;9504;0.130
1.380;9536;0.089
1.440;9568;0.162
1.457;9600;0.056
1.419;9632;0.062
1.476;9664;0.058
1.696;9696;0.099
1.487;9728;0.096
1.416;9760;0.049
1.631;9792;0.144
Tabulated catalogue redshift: 0.58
